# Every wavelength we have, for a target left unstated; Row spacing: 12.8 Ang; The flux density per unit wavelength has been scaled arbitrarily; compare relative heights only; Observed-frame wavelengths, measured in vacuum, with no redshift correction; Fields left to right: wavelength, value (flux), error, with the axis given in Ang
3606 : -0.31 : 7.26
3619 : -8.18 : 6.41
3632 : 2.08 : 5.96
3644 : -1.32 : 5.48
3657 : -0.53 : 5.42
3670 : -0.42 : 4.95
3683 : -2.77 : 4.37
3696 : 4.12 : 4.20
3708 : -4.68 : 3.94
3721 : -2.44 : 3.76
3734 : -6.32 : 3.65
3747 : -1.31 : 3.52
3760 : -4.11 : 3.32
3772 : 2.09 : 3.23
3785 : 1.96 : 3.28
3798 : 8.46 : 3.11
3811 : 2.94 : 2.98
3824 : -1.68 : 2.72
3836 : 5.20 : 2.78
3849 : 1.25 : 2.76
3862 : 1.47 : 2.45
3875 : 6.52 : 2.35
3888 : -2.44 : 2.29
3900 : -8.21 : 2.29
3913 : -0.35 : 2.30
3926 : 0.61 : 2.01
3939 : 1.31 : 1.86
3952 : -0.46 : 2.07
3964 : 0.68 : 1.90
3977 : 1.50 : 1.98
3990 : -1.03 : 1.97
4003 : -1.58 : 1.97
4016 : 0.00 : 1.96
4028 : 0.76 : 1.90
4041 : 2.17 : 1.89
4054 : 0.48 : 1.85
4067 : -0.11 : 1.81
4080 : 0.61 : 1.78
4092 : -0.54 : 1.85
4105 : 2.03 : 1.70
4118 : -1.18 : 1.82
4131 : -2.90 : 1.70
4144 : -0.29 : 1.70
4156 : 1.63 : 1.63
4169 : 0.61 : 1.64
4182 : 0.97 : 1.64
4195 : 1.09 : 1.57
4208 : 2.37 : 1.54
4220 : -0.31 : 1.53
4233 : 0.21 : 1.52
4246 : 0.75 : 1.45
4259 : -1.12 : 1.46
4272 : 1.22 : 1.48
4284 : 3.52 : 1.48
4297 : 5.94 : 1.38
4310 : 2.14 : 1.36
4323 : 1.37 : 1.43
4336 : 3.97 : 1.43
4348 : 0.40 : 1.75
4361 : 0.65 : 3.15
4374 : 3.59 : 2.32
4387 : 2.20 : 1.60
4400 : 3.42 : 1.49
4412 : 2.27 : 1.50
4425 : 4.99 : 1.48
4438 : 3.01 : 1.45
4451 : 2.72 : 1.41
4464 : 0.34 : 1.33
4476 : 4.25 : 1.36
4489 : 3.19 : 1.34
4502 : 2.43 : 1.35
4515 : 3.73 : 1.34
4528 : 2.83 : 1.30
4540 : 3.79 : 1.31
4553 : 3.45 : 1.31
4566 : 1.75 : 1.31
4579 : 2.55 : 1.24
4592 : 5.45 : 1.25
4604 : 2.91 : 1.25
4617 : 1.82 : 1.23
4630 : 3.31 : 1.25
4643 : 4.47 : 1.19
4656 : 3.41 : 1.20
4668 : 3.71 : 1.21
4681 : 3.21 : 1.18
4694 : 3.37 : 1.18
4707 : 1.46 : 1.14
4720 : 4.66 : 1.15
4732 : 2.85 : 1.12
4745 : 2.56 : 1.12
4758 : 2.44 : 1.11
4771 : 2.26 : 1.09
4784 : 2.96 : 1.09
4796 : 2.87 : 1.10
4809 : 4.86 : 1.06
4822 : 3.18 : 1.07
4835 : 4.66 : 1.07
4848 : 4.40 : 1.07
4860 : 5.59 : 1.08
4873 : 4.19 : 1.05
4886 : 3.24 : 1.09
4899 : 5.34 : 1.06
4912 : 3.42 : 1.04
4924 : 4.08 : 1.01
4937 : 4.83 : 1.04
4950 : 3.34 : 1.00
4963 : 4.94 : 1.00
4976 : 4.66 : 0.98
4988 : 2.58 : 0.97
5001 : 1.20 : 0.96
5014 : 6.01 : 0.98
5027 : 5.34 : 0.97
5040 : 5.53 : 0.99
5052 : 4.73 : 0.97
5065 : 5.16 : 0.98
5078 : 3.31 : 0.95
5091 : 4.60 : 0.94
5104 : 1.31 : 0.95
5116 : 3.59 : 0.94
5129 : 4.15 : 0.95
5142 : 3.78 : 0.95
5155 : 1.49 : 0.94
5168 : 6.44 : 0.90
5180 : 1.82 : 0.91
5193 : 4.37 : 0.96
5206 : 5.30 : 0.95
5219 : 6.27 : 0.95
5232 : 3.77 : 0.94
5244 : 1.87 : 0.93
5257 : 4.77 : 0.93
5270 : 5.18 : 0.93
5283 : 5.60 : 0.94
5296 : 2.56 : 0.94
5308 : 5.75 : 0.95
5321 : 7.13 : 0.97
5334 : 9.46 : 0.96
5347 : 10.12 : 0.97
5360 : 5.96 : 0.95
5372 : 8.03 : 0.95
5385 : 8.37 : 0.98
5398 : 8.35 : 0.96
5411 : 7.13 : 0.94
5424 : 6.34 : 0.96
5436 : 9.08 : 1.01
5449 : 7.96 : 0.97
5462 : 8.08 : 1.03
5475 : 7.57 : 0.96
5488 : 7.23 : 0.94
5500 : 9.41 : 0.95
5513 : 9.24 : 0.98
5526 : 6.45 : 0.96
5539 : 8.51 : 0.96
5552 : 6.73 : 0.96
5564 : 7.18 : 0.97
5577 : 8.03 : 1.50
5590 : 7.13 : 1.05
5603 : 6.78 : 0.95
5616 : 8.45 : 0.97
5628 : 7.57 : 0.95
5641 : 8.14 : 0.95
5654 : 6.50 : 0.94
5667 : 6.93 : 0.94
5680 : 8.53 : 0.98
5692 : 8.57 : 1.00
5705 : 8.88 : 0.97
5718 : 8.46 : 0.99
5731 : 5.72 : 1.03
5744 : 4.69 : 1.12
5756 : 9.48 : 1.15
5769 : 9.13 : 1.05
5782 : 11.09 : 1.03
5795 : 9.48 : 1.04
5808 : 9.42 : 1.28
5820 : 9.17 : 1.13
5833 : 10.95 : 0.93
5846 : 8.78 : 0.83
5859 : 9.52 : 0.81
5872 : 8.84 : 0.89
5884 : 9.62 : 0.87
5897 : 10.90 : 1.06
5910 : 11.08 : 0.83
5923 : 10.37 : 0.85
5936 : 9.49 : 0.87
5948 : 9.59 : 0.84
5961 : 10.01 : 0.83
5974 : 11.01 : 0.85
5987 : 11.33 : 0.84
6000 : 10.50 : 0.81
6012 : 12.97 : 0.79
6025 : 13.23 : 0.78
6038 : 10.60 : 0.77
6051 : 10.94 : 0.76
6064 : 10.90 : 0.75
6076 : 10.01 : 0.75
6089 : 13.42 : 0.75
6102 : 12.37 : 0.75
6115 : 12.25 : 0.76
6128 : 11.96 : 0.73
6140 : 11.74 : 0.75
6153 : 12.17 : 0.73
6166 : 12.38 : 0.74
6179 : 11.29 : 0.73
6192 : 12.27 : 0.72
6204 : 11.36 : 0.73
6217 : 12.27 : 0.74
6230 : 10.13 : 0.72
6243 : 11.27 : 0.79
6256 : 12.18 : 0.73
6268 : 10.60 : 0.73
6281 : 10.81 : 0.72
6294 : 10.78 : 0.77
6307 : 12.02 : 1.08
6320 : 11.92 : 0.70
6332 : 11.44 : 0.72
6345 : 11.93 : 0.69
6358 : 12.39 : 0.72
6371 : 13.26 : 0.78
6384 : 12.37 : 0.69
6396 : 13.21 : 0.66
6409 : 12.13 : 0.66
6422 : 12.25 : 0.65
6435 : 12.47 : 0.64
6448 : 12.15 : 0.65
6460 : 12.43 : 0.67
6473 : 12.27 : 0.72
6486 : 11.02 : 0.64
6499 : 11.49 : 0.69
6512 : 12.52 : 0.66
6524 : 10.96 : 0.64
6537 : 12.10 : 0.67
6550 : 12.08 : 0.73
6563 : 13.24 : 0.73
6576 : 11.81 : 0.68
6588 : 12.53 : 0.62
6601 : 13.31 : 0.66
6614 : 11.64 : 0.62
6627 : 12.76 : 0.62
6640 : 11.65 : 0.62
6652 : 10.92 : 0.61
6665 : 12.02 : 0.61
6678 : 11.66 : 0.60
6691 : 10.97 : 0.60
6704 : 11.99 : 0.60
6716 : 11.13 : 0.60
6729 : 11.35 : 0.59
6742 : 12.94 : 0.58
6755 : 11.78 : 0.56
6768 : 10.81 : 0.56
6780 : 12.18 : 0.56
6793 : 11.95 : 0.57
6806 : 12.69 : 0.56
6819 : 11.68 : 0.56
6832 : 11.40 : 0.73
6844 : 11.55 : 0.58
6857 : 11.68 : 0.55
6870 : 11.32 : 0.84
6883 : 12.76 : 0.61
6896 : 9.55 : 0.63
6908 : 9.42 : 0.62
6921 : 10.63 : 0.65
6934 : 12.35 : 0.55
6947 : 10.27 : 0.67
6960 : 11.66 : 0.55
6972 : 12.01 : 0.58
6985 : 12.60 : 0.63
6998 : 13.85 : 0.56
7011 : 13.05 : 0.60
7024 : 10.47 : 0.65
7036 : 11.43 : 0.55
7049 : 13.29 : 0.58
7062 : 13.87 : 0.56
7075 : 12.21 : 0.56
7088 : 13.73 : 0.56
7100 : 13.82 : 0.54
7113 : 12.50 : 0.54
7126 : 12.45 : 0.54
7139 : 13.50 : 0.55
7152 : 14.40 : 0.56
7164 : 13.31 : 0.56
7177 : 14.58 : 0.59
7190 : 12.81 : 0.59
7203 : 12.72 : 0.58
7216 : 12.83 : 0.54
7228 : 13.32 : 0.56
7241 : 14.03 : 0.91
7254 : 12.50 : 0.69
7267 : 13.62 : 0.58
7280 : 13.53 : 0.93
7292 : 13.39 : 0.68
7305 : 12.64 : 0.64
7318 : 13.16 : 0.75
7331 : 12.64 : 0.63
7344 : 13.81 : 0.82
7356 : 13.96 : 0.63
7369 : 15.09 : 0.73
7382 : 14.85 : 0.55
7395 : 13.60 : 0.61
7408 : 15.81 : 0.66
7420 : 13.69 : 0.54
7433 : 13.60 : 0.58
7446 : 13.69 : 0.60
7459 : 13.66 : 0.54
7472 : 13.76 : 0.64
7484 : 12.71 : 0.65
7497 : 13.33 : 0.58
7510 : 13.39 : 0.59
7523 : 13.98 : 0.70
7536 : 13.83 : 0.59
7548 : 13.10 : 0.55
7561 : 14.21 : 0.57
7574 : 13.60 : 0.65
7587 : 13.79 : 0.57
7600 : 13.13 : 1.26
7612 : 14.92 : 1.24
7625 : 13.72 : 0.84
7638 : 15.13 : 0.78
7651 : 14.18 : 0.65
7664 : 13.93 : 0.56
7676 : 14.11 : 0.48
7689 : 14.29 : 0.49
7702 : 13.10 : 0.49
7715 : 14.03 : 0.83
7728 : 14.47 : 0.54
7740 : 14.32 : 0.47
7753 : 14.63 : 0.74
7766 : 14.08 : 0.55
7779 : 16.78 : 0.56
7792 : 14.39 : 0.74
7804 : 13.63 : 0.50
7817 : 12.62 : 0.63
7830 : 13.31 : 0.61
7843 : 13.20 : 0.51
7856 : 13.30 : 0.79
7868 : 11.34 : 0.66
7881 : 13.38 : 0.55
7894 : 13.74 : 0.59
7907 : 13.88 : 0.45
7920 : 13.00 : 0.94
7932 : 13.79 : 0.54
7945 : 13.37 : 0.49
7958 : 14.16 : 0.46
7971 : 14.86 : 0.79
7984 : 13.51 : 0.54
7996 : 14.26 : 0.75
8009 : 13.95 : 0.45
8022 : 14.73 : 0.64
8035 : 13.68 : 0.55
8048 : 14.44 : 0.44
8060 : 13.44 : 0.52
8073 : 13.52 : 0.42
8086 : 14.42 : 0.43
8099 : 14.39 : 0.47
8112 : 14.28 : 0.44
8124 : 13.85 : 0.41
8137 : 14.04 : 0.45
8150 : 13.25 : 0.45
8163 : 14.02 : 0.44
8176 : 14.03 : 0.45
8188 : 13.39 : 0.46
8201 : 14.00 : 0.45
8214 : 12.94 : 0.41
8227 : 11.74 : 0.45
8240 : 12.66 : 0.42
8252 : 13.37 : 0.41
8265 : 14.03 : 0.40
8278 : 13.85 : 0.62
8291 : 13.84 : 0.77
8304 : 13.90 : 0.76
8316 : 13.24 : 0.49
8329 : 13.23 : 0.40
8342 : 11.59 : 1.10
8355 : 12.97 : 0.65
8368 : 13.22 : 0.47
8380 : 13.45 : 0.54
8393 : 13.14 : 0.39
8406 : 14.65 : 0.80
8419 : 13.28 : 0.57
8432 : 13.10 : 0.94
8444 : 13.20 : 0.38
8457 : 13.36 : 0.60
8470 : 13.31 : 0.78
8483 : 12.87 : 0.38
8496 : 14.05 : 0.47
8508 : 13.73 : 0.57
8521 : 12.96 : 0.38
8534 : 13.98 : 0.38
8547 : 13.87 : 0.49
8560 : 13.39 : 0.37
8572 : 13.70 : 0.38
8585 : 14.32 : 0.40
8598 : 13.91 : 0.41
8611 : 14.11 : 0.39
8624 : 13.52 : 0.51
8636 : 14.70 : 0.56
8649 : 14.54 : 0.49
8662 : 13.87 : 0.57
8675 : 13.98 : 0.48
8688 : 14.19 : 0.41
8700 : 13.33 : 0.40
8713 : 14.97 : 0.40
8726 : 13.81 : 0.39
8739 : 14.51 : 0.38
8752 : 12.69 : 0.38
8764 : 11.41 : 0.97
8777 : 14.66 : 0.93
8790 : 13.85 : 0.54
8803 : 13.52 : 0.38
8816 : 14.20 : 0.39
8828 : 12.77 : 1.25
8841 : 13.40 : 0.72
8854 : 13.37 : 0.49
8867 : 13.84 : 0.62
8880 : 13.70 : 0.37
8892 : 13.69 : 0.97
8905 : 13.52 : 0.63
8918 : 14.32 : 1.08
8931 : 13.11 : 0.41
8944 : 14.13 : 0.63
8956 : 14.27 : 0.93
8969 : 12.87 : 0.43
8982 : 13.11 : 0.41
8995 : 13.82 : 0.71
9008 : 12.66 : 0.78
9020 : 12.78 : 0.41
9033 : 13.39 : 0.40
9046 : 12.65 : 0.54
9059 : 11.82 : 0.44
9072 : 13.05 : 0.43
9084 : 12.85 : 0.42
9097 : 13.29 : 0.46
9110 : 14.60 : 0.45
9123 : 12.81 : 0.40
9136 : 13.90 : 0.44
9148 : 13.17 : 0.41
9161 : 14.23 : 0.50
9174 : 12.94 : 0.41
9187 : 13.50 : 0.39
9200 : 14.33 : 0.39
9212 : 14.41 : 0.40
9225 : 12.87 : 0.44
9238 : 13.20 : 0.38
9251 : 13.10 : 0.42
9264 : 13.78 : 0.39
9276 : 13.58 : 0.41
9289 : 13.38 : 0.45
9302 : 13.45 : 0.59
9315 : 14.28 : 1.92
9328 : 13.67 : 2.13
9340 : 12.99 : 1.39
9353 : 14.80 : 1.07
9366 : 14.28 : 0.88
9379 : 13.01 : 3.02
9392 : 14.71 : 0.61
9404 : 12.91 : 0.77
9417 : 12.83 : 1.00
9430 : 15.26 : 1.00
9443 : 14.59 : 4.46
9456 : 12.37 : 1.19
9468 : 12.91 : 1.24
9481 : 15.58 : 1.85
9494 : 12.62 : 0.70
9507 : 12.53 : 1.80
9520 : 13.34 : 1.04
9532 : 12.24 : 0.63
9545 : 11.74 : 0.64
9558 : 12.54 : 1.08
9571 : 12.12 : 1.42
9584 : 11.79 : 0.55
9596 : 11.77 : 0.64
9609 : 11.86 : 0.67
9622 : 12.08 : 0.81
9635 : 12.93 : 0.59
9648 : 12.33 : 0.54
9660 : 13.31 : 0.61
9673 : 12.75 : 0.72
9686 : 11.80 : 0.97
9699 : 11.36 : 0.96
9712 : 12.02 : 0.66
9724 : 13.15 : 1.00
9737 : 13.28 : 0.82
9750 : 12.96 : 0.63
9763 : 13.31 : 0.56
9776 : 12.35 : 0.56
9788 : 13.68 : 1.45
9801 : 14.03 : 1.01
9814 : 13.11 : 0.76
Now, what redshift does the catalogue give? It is 0.33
